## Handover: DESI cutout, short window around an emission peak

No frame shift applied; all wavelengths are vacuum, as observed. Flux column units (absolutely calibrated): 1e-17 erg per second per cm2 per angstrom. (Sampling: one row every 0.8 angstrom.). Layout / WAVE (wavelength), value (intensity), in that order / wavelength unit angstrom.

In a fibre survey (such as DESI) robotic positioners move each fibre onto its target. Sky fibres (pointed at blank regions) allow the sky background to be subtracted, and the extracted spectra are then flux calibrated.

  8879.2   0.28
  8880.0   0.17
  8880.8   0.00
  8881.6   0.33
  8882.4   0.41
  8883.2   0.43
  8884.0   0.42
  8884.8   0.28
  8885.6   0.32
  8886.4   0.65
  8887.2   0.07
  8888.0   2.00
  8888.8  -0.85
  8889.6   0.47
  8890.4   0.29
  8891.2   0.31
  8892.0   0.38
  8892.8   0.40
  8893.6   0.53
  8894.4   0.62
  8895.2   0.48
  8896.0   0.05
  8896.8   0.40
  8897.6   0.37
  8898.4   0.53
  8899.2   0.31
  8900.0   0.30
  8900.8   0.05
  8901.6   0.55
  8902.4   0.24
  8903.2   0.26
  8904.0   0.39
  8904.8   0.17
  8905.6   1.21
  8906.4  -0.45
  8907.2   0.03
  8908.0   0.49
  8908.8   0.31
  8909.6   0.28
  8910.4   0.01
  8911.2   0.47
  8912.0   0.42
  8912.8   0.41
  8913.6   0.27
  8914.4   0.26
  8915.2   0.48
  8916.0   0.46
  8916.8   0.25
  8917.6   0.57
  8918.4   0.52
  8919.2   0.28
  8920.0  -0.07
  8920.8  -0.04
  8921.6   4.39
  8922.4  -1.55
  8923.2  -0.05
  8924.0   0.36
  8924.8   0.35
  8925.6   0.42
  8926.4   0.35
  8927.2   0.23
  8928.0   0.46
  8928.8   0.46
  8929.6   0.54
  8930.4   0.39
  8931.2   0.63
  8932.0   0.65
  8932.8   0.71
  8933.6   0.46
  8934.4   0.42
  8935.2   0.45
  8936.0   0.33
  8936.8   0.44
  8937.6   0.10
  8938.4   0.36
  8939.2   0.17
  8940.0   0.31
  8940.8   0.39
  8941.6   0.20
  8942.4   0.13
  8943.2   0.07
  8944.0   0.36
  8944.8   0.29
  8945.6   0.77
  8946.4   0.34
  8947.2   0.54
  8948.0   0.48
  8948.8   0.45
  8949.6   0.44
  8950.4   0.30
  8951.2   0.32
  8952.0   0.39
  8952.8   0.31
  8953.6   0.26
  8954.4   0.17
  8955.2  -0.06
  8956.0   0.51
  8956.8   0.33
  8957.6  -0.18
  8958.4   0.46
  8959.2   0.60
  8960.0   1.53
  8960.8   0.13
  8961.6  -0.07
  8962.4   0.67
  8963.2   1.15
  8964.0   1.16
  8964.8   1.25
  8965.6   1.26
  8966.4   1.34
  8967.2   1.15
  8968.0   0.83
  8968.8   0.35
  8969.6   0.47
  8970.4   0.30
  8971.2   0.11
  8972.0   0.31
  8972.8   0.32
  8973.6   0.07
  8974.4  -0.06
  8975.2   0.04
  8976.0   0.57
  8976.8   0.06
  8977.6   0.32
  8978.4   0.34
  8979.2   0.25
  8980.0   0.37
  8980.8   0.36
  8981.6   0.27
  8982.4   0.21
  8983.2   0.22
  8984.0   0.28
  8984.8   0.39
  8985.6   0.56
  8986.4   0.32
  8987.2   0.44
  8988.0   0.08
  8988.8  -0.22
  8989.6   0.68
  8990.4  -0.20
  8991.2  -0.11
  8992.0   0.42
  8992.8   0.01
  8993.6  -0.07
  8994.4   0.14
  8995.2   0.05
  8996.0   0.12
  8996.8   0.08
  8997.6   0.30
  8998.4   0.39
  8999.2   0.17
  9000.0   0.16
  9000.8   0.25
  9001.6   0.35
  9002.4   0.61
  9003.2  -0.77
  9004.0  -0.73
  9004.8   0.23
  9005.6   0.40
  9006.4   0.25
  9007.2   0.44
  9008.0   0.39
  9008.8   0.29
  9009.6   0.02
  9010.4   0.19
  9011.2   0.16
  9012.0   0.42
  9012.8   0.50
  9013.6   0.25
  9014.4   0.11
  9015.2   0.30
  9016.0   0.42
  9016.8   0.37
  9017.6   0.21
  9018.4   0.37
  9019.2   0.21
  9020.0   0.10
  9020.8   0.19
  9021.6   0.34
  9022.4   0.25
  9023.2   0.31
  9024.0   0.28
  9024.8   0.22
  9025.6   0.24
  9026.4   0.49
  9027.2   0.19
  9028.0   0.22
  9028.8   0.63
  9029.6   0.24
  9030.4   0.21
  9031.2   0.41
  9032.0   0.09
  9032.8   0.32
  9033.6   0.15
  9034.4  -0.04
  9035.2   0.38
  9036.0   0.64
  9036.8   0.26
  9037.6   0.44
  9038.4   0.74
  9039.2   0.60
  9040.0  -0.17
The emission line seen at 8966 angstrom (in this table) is H-beta 4861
